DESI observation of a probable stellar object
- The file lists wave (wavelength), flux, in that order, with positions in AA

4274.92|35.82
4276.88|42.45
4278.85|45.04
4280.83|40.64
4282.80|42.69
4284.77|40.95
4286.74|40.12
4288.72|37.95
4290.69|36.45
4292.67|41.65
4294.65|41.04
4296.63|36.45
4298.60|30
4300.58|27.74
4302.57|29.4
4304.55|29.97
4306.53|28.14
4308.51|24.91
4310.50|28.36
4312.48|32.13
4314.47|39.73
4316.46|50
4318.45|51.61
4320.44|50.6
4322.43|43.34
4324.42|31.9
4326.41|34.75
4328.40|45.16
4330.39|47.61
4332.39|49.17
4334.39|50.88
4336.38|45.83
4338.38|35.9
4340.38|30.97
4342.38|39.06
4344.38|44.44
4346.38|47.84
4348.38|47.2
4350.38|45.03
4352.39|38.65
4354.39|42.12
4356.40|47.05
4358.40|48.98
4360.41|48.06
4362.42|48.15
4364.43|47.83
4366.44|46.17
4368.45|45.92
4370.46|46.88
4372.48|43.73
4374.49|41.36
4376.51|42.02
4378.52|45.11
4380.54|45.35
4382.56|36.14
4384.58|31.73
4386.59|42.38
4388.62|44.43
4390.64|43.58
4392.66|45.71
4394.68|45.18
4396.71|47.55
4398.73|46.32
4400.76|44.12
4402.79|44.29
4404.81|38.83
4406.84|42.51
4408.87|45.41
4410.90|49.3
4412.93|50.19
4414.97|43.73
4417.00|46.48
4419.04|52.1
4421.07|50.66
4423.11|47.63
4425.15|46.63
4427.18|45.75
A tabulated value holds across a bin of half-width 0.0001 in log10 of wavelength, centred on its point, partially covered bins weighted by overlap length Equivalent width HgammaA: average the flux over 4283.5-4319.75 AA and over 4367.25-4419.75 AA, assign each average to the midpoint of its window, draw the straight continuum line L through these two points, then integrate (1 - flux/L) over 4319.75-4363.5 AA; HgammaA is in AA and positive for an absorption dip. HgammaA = -4.5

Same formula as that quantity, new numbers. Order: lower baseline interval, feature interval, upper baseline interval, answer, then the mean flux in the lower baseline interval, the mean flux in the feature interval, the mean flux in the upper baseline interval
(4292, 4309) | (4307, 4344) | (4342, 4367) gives -2.1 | 32.2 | 40.5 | 45.6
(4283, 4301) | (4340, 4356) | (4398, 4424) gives -0.3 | 37.5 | 42.5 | 46.3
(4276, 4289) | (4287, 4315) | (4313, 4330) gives 6.0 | 41.6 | 33.2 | 43.2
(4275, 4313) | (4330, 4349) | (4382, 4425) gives -2.1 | 35.6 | 43.7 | 44.8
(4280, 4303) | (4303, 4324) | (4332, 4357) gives 1.2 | 37.2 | 37.5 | 43.2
